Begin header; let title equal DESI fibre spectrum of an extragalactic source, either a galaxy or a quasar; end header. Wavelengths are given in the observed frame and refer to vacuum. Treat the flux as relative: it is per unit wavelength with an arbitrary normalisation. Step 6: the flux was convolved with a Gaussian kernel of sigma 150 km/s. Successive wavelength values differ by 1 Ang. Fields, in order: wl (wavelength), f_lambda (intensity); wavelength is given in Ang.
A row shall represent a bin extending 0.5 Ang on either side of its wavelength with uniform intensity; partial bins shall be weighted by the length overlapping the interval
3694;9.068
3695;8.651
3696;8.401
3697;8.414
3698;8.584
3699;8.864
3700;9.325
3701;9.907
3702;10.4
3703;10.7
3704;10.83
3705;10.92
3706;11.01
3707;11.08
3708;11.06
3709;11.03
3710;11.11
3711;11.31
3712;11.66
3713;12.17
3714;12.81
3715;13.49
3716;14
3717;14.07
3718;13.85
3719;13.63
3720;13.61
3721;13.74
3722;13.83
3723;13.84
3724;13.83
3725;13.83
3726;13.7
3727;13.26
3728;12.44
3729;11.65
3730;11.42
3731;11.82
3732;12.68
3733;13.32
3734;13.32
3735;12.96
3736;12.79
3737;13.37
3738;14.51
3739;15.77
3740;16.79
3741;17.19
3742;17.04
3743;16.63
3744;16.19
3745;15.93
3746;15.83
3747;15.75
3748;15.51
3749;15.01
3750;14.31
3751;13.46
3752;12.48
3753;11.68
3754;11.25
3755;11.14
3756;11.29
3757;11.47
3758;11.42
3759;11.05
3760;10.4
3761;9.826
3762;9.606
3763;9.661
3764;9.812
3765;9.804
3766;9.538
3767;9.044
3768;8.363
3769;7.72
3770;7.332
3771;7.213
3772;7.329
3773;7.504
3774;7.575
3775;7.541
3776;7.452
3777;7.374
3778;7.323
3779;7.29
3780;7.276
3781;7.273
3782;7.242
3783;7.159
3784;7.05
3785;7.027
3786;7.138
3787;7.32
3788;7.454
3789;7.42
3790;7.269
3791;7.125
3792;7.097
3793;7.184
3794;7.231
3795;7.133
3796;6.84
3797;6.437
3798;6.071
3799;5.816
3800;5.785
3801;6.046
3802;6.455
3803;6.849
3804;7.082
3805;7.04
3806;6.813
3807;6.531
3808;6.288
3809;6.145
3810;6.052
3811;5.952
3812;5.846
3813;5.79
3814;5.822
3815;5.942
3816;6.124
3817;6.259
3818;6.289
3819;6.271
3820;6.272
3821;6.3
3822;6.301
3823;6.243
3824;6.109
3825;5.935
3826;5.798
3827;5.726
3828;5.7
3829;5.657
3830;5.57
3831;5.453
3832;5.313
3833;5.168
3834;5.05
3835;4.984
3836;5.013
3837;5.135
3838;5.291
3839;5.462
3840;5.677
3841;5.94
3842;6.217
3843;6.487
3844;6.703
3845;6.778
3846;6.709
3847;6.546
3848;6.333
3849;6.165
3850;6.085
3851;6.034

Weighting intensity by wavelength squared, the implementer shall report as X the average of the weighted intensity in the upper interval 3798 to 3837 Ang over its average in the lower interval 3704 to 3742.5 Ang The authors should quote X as 0.48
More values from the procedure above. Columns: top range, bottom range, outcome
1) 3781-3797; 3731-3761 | 0.53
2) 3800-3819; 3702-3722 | 0.54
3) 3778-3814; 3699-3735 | 0.57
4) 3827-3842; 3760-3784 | 0.69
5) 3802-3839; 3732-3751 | 0.41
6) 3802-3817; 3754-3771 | 0.66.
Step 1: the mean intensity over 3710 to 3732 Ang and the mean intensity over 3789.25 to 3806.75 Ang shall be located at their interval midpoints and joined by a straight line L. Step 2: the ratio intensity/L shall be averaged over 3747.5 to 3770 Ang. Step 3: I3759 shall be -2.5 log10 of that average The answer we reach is -0.105 mag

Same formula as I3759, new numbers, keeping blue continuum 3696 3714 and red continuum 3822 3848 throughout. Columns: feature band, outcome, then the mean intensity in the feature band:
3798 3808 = 0.08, 6.46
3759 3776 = -0.05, 8.68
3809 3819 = 0.09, 6.03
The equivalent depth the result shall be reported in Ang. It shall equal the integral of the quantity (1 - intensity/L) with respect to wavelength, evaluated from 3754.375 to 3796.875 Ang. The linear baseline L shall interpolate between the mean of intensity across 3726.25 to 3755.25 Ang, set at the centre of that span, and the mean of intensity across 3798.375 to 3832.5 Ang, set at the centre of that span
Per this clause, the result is 8.6 Ang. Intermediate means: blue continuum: 14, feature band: 8.24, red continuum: 6.1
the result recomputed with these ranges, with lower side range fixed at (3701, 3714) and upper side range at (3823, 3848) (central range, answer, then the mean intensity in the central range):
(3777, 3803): 2.5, 6.95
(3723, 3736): -3.4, 12.9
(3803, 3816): 1.1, 6.29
